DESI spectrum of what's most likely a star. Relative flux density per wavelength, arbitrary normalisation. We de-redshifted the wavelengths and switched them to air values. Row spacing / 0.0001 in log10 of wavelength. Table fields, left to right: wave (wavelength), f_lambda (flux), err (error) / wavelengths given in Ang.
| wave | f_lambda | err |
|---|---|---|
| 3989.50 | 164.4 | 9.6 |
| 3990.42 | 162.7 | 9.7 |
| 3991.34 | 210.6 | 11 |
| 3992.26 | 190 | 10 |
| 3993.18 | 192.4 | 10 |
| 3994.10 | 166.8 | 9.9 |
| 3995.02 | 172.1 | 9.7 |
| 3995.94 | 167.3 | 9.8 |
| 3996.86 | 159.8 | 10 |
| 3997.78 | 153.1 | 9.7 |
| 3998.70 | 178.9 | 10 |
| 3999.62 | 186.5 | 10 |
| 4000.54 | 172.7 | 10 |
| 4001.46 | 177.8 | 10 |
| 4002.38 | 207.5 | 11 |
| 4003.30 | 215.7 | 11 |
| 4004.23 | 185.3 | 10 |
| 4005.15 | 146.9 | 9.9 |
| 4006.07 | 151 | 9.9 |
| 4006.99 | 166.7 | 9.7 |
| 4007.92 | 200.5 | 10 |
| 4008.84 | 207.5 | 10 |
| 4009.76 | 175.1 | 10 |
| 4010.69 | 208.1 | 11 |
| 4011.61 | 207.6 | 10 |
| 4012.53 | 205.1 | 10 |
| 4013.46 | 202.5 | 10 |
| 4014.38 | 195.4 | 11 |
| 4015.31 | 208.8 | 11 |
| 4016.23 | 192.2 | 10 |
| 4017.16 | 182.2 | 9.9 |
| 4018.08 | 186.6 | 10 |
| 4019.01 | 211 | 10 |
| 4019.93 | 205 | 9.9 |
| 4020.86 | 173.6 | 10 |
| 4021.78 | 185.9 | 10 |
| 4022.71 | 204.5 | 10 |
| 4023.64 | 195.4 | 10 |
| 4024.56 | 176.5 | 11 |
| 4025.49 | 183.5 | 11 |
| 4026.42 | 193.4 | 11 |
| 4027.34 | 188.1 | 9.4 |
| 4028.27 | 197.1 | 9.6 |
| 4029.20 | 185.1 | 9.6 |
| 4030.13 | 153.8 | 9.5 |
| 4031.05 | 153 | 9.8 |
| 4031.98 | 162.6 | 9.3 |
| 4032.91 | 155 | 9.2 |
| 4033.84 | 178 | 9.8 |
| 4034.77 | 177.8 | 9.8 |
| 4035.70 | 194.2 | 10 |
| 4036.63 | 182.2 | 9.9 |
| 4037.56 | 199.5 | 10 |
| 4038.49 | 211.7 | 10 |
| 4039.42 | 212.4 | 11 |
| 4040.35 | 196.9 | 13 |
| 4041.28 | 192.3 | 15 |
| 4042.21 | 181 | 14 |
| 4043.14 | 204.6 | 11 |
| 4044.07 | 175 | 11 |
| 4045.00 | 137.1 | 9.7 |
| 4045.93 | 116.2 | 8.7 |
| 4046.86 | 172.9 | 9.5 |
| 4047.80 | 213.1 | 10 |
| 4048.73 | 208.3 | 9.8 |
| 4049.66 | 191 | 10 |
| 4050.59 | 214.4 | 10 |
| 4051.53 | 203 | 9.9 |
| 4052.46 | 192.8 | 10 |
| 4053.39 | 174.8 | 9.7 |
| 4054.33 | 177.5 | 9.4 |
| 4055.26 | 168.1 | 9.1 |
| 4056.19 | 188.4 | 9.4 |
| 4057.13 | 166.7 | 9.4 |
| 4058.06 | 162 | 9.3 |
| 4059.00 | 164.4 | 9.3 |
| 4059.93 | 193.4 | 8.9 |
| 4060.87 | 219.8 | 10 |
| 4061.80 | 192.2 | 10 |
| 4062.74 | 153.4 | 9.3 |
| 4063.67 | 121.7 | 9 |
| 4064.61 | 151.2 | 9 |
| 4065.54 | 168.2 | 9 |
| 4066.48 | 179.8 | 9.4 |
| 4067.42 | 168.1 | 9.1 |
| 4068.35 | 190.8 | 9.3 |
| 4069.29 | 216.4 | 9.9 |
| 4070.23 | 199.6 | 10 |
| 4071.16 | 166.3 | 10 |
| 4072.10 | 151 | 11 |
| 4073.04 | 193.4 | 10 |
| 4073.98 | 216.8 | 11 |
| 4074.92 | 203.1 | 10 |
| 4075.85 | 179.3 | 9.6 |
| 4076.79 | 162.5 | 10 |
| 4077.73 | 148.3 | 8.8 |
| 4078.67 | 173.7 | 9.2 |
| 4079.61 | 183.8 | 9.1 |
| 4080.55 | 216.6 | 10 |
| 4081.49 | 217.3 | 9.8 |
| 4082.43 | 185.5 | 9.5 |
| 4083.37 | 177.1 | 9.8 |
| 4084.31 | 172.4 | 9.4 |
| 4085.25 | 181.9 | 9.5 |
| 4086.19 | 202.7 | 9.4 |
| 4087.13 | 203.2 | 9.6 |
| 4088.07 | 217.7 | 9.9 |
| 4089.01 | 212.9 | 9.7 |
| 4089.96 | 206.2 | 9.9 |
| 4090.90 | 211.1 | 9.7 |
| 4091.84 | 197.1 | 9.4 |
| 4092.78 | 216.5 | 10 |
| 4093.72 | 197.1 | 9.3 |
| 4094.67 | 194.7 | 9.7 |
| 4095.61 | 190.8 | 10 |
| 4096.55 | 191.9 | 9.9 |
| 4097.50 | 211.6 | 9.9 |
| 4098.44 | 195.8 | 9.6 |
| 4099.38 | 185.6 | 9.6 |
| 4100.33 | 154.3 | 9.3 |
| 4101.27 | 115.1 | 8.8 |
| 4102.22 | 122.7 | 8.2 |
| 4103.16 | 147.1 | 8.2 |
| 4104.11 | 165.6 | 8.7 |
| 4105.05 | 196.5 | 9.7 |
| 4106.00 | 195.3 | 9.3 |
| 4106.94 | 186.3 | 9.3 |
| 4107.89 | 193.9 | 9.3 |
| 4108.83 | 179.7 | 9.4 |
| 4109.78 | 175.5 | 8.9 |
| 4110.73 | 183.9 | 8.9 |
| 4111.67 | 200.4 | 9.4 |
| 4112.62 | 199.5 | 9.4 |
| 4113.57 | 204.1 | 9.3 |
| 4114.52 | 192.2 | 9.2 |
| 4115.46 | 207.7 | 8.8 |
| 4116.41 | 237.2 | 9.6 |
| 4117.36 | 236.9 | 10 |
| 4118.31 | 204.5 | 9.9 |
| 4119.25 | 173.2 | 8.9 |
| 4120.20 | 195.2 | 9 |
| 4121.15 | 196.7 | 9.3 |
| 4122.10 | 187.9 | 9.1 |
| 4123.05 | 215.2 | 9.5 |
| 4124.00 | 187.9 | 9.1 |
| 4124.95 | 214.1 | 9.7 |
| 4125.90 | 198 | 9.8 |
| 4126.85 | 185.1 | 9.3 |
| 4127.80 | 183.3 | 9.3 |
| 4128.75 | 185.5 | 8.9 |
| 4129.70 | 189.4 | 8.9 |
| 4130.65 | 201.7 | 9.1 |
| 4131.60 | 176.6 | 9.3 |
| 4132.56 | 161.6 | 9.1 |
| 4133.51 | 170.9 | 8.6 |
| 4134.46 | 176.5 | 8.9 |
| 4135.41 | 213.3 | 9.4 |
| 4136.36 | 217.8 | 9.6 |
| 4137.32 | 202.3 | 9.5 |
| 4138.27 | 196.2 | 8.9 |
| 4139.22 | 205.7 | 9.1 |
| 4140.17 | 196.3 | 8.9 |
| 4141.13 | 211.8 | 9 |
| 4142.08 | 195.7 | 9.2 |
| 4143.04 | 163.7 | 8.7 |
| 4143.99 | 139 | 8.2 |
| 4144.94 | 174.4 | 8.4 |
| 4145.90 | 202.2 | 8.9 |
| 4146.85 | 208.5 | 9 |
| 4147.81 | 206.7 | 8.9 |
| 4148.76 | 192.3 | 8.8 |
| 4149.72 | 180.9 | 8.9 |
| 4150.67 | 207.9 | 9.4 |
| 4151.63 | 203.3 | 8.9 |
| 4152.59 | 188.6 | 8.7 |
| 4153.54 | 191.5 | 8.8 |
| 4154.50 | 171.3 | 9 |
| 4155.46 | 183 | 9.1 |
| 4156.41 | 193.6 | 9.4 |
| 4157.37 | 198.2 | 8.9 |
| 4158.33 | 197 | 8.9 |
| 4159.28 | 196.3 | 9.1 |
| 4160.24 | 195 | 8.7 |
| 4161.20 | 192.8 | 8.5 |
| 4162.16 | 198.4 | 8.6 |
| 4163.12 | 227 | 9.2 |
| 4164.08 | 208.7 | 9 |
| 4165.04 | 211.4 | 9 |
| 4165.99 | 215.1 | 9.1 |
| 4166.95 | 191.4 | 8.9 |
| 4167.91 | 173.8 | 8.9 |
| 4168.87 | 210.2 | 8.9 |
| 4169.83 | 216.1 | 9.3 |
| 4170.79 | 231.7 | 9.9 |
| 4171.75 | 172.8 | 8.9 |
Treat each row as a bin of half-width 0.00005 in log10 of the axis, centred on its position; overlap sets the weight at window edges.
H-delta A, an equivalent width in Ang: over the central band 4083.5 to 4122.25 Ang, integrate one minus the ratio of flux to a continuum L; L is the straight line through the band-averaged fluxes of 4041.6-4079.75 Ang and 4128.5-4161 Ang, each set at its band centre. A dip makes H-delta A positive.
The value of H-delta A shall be -1.3 Ang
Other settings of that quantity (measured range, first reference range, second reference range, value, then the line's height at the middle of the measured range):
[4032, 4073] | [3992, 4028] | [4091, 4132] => 1.6 Ang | 188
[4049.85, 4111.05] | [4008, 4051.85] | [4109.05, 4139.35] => 2.7 Ang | 192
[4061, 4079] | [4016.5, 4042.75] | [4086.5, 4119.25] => 1.2 Ang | 189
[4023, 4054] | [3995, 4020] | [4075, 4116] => 0.5 Ang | 187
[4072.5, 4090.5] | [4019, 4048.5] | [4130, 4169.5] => -0.4 Ang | 188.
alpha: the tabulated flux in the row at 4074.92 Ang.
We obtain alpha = 203.1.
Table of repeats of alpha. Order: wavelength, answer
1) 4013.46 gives 202.5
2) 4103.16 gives 147.1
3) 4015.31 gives 208.8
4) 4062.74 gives 153.4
